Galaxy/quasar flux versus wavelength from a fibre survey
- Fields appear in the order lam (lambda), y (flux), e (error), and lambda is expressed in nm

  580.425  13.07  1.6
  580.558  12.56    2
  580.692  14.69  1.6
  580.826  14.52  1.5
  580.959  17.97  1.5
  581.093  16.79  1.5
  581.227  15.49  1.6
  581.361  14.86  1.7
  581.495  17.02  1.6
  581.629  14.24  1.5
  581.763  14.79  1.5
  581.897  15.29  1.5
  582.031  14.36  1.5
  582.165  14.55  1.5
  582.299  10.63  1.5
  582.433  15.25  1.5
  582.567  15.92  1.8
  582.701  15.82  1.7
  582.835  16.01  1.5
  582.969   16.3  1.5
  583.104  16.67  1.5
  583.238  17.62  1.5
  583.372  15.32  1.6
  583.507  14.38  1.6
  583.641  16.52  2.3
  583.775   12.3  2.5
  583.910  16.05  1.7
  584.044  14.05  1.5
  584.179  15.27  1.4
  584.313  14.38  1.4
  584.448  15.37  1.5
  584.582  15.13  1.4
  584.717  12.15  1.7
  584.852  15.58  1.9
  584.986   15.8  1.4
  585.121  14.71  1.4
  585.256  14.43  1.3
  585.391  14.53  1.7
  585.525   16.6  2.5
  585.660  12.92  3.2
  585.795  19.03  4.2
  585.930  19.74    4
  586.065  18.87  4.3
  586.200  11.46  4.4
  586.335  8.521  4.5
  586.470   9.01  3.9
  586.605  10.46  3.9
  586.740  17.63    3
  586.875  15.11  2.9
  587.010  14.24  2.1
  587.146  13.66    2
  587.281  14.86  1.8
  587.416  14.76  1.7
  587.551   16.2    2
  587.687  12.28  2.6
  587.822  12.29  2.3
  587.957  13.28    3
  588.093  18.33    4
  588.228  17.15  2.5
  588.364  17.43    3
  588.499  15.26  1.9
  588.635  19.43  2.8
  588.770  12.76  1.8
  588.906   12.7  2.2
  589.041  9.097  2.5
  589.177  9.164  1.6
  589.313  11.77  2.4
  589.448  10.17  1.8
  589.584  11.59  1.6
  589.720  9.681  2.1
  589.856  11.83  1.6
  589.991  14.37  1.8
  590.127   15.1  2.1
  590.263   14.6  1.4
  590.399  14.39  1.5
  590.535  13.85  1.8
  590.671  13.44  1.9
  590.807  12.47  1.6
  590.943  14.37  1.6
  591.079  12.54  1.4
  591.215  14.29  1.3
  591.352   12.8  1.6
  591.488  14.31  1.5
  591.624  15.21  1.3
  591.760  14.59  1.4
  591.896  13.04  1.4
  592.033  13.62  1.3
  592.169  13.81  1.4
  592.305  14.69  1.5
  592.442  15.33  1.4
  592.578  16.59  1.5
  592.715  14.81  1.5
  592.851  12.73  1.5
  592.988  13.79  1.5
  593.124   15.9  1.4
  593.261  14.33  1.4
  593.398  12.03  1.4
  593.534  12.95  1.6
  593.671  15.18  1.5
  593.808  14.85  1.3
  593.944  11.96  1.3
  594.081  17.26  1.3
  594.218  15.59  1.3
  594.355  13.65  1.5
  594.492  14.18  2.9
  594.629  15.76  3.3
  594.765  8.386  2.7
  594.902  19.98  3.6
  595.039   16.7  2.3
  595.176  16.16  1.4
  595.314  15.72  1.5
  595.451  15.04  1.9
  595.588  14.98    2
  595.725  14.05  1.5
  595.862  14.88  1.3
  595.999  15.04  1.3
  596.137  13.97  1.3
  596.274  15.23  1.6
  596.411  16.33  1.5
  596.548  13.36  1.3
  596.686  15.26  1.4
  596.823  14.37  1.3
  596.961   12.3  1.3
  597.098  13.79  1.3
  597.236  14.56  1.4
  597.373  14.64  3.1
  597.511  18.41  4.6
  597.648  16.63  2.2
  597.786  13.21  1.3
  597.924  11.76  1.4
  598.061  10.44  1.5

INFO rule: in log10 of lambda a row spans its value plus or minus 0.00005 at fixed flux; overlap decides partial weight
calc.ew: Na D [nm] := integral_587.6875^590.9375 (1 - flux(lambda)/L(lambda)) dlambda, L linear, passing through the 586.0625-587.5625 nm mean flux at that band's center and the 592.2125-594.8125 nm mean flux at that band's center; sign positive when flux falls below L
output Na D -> 0.06 nm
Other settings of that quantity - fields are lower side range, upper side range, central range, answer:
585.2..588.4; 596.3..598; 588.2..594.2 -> 0.34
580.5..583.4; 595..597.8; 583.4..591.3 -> 0.57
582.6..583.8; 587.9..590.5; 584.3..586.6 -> 0.07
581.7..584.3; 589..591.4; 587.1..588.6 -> -0.20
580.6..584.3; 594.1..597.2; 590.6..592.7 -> 0.12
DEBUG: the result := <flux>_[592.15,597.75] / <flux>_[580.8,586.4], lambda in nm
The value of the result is 0.97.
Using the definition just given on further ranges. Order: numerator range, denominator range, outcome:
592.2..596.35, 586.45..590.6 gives 1.08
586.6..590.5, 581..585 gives 0.91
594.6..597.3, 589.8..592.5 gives 1.06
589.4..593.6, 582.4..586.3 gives 0.89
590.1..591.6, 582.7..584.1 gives 0.89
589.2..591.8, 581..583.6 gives 0.86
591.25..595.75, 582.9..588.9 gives 0.97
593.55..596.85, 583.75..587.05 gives 1.02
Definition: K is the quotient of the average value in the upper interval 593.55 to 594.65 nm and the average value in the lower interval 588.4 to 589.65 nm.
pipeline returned 1.17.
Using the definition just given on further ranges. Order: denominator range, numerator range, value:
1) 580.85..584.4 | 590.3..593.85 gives 0.92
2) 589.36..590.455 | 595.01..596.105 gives 1.20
